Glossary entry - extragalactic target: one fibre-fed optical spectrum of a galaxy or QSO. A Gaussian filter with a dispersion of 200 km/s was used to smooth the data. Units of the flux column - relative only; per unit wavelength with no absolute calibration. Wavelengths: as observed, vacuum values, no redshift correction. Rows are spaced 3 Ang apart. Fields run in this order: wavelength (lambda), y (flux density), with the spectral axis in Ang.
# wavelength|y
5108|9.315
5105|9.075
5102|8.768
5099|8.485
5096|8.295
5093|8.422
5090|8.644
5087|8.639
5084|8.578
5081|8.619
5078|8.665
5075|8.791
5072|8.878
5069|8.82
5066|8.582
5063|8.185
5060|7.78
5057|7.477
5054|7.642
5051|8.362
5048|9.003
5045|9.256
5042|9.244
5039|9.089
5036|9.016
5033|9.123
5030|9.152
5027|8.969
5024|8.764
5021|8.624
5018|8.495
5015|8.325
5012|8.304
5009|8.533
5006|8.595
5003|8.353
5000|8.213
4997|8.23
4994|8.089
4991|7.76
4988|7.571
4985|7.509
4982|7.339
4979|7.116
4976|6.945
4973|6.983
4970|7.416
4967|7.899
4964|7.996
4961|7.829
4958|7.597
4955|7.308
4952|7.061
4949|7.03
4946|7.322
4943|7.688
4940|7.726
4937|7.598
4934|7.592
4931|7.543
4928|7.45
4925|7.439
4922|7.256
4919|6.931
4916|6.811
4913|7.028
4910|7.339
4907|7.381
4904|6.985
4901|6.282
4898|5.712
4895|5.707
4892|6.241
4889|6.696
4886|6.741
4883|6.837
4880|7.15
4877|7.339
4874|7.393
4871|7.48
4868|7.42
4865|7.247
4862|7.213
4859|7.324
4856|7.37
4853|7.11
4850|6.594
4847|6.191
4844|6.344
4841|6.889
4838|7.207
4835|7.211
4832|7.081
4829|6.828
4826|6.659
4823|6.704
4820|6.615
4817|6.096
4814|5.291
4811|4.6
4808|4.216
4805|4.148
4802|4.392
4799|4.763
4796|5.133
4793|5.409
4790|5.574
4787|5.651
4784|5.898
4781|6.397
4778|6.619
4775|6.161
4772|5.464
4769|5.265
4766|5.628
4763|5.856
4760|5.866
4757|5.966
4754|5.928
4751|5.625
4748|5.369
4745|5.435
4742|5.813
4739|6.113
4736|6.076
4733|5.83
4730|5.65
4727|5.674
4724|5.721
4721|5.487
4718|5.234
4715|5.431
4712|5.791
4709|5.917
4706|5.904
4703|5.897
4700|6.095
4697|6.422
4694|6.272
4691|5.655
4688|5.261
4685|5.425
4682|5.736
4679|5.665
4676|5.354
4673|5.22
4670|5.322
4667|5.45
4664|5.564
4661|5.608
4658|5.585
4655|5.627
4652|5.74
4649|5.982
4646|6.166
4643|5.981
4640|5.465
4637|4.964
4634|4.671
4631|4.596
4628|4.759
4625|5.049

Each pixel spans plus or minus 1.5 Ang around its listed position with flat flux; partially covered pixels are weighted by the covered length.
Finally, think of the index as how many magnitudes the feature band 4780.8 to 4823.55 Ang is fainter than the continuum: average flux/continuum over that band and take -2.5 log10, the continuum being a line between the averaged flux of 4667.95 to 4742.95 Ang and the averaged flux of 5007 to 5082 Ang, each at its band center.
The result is 0.22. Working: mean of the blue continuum 5.72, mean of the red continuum 8.63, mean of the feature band 5.33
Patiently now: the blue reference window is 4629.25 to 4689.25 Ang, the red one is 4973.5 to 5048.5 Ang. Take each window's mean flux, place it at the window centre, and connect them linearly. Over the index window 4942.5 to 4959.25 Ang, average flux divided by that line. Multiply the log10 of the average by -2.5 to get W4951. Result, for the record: 0.079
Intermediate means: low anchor 5.47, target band 7.31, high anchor 8.36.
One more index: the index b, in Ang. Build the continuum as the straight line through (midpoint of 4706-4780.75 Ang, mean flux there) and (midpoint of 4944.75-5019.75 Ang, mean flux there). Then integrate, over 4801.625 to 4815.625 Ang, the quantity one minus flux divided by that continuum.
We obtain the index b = 3.9 Ang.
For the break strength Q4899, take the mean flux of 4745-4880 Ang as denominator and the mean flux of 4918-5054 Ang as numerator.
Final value 1.3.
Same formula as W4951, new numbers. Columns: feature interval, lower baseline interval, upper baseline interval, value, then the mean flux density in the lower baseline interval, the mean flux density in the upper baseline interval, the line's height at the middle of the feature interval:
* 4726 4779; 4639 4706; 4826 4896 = 0.08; 5.71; 6.94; 6.23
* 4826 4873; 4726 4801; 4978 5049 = -0.06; 5.72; 8.45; 6.66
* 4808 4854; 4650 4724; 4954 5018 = 0.05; 5.66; 7.83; 6.7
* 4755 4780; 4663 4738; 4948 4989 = 0.05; 5.69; 7.4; 6.11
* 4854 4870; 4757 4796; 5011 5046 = -0.07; 5.8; 8.87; 6.84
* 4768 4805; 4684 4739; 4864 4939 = 0.14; 5.78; 7.03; 6.27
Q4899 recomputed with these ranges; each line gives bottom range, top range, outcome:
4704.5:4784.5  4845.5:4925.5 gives 1.20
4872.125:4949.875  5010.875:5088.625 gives 1.22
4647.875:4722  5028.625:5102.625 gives 1.52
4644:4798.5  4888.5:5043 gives 1.34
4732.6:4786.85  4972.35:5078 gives 1.43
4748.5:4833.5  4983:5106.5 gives 1.49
